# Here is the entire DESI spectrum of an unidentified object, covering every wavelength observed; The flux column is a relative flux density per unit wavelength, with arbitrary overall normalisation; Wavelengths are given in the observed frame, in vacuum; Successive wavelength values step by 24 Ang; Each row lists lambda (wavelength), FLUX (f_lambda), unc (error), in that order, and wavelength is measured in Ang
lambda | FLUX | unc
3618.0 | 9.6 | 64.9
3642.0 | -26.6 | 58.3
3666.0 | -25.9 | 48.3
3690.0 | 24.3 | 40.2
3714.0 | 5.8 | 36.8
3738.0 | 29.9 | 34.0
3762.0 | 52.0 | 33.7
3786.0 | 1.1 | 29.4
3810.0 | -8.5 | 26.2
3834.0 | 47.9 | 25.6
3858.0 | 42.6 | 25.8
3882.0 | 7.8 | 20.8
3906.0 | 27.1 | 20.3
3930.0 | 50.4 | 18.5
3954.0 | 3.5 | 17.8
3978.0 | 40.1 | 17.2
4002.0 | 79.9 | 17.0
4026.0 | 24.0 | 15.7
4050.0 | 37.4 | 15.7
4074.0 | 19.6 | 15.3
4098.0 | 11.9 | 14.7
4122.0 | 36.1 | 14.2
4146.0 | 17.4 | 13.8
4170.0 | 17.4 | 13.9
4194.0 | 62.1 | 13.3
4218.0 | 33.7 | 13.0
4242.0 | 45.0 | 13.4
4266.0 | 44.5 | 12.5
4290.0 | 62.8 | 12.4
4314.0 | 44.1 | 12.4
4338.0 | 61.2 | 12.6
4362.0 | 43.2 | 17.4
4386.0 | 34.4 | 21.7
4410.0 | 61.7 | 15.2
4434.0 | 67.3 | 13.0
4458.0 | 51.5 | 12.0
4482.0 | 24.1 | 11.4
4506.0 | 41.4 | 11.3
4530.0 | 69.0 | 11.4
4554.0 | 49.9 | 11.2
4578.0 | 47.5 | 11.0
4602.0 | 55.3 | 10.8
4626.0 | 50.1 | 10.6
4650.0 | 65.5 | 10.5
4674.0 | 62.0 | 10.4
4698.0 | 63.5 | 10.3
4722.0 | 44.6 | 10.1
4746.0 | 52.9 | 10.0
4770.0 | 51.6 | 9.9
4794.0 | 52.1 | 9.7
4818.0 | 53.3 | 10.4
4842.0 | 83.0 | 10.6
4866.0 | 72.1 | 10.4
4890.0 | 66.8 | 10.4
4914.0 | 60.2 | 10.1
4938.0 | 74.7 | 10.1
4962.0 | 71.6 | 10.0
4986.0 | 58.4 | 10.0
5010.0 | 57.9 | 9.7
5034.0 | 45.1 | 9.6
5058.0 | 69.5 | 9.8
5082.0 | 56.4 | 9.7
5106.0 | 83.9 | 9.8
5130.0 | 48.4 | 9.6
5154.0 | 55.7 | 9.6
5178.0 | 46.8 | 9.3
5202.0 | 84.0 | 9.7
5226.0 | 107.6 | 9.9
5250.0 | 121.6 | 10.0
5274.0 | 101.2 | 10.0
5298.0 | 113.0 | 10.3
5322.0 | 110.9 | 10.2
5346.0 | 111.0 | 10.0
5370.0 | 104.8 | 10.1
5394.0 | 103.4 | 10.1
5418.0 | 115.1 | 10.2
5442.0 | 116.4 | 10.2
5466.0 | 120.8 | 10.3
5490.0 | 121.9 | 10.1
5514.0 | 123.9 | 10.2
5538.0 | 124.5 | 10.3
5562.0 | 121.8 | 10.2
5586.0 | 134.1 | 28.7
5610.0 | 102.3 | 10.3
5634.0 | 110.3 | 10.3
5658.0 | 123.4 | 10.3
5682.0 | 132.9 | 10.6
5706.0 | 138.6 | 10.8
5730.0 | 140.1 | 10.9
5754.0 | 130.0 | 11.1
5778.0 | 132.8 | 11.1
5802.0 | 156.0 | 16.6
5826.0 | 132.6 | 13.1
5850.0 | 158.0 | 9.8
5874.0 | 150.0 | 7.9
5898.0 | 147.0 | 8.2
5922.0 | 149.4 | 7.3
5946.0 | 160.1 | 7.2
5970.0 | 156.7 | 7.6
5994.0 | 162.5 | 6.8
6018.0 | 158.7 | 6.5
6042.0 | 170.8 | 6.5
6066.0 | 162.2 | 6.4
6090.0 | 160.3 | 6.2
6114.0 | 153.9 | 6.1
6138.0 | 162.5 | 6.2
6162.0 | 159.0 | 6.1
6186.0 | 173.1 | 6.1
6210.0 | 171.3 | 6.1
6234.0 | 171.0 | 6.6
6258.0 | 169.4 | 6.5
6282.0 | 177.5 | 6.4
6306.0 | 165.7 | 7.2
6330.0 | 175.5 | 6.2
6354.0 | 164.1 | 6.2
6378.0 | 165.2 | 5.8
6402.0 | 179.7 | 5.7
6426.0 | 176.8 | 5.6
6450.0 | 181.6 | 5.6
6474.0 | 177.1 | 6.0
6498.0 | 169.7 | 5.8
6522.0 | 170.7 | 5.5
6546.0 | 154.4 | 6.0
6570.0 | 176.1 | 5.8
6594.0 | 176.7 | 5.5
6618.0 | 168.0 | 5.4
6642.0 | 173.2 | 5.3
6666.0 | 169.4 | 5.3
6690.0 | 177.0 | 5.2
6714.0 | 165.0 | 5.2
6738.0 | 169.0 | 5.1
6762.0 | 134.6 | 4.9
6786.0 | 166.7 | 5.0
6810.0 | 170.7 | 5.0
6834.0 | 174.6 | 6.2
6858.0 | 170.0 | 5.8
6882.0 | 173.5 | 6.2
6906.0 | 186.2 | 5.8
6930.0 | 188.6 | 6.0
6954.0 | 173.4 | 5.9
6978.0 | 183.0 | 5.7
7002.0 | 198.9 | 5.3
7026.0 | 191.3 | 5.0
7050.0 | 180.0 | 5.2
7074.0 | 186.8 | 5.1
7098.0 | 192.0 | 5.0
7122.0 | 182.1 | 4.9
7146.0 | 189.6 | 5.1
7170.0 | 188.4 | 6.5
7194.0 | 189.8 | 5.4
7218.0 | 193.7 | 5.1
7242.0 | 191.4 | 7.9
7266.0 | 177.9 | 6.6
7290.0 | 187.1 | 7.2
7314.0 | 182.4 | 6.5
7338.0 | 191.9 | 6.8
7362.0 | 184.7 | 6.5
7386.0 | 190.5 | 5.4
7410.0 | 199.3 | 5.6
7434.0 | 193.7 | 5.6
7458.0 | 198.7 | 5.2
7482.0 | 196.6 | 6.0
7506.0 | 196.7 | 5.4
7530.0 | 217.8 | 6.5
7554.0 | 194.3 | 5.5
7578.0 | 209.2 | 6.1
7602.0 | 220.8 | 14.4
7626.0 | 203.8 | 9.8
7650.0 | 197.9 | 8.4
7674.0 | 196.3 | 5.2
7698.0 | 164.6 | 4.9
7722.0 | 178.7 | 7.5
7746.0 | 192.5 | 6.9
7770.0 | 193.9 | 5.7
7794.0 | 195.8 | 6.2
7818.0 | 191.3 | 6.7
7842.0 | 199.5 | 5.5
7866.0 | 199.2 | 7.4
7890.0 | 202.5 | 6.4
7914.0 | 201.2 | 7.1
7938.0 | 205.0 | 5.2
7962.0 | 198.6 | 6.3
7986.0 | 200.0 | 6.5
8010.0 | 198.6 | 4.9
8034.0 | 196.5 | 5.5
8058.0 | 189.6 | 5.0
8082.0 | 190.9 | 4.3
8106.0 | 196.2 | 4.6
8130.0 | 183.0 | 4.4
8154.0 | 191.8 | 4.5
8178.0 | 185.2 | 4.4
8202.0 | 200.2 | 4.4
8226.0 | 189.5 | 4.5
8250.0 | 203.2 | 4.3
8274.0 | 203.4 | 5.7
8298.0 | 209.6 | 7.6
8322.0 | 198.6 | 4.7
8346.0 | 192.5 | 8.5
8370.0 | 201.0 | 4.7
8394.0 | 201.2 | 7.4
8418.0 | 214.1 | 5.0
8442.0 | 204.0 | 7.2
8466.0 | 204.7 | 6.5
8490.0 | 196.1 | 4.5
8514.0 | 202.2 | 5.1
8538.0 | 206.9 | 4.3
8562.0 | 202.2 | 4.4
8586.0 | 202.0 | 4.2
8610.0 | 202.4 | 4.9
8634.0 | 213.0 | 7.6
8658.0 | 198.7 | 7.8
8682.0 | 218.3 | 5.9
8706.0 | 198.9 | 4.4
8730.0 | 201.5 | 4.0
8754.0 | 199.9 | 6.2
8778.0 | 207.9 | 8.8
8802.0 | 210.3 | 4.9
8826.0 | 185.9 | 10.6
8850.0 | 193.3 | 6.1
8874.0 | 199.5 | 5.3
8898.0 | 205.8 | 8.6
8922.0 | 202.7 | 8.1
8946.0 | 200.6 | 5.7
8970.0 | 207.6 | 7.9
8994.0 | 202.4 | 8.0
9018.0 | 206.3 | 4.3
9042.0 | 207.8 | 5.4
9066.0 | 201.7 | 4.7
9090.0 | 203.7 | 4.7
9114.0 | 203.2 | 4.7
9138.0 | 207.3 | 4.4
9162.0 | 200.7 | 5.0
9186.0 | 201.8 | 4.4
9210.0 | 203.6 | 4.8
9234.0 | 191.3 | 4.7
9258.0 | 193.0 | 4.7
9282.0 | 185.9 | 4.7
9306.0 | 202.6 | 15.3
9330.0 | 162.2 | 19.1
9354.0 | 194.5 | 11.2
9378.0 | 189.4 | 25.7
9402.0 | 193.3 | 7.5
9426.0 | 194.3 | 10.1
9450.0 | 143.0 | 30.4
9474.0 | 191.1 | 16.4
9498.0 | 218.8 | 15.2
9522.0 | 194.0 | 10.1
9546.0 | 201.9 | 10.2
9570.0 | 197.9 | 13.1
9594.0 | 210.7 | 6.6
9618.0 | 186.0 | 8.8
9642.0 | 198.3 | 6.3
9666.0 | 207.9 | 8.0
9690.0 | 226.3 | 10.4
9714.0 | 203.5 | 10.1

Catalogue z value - 0.31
